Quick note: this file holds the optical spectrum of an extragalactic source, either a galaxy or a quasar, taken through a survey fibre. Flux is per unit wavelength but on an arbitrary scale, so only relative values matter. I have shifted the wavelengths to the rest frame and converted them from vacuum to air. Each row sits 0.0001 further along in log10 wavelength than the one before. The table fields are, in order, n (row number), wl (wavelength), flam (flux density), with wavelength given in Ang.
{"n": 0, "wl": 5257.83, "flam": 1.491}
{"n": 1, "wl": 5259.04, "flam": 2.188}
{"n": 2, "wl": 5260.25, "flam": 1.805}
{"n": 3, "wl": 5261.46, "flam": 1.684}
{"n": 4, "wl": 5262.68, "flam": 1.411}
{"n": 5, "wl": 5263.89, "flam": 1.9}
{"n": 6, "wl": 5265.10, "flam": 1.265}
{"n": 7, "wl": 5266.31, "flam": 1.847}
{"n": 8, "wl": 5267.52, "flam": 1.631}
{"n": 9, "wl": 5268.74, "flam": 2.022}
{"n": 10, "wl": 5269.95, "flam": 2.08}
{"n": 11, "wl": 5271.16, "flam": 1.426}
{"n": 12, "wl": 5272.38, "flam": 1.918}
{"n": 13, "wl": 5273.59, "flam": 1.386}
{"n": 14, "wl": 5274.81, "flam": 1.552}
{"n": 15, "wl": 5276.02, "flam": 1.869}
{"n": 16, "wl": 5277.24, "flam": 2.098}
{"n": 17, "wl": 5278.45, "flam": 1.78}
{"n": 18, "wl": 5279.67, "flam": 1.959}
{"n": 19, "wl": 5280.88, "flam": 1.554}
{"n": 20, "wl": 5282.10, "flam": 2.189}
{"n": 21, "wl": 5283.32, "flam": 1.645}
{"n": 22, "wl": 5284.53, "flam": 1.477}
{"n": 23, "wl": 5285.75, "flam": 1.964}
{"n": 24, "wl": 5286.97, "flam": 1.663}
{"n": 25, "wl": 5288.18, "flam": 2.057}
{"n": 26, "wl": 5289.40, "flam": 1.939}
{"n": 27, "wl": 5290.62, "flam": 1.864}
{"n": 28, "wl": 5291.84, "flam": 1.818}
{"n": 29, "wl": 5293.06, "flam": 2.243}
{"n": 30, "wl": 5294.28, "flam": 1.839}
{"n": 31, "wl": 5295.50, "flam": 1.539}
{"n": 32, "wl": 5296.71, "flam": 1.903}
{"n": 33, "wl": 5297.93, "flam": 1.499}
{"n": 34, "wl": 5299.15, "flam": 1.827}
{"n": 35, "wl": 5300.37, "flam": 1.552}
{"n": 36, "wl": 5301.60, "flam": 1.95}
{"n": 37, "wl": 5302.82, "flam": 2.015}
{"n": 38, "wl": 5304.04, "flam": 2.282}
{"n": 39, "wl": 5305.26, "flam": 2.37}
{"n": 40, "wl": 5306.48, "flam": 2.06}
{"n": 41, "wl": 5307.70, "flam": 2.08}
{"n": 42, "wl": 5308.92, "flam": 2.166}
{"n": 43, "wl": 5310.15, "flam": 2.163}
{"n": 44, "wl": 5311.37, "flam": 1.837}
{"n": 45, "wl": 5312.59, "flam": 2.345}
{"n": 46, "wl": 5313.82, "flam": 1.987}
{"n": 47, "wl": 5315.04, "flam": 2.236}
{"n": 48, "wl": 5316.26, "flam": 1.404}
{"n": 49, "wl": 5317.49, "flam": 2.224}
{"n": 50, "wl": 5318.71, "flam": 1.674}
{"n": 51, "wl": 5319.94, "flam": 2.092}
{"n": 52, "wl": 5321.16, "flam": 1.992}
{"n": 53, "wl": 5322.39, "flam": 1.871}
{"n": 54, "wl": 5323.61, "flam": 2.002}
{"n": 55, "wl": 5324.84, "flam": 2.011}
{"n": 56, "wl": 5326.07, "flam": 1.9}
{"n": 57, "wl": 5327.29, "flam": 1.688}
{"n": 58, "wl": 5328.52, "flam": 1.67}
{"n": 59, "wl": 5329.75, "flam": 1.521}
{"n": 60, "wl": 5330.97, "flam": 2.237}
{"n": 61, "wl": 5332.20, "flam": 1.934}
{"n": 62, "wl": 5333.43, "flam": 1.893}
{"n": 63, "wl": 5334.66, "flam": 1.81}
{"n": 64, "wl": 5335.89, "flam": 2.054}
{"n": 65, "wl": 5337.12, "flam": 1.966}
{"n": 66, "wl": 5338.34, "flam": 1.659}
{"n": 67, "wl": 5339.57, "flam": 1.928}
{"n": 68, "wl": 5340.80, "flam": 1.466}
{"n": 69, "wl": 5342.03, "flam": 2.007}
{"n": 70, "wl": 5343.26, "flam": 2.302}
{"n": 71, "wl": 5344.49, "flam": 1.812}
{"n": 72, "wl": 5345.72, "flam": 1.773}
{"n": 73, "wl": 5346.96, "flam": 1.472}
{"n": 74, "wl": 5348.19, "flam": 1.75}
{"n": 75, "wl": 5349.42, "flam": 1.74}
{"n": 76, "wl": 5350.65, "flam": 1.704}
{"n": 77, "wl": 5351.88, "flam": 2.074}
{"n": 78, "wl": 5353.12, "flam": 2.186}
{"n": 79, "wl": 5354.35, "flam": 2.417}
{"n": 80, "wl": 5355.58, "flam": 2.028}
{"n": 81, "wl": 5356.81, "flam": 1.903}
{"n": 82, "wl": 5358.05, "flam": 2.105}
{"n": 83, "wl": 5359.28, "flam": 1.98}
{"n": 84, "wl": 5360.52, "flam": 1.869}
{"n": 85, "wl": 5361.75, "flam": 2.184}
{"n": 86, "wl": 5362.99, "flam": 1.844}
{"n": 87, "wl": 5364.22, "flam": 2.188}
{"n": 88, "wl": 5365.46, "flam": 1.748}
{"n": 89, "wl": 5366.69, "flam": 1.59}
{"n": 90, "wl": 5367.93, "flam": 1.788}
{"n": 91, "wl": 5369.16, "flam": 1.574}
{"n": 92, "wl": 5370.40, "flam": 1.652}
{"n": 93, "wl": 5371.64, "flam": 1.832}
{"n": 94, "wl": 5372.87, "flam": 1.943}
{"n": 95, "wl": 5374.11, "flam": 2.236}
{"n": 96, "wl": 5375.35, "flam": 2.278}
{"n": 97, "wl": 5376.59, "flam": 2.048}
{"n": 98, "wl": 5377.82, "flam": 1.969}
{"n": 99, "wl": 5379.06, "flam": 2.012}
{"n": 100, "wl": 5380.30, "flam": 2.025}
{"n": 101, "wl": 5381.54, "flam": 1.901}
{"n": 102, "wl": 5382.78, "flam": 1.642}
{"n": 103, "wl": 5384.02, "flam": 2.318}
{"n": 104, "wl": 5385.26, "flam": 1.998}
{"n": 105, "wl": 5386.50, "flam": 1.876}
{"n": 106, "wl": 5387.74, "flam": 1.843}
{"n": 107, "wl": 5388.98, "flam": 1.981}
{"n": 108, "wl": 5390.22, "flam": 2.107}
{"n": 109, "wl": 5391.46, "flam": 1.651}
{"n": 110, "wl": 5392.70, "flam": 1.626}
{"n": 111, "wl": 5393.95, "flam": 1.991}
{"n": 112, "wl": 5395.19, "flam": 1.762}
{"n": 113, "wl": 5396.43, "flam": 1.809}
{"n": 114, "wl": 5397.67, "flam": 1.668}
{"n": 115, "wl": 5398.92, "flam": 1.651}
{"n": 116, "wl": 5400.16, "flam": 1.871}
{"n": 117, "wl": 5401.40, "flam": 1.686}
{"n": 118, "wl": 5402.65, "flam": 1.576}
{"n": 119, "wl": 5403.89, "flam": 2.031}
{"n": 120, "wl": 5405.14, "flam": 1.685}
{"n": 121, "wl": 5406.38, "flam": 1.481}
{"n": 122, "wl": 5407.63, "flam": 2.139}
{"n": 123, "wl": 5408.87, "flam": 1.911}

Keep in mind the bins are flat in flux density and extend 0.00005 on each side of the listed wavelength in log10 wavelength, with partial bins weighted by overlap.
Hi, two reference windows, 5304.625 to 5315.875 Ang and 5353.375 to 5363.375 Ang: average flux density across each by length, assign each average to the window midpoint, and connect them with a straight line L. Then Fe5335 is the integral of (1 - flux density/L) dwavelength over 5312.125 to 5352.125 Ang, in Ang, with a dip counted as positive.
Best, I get 4.03 Ang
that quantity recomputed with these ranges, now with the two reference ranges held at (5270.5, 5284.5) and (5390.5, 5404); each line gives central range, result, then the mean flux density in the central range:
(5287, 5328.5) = -4.55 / 1.94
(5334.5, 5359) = -2.20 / 1.91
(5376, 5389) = -1.55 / 1.96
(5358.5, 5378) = -1.85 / 1.92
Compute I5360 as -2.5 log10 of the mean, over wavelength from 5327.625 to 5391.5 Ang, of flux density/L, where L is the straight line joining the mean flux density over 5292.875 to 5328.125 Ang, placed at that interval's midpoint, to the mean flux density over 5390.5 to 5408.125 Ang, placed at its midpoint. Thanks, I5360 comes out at -0.04 mag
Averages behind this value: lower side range 1.95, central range 1.91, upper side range 1.76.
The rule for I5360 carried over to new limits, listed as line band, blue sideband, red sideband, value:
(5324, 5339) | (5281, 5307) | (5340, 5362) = 0.028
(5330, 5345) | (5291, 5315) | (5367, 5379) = 0.020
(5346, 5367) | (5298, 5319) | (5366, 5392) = 0.008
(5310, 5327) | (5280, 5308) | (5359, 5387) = -0.041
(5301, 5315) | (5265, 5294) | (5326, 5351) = -0.167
